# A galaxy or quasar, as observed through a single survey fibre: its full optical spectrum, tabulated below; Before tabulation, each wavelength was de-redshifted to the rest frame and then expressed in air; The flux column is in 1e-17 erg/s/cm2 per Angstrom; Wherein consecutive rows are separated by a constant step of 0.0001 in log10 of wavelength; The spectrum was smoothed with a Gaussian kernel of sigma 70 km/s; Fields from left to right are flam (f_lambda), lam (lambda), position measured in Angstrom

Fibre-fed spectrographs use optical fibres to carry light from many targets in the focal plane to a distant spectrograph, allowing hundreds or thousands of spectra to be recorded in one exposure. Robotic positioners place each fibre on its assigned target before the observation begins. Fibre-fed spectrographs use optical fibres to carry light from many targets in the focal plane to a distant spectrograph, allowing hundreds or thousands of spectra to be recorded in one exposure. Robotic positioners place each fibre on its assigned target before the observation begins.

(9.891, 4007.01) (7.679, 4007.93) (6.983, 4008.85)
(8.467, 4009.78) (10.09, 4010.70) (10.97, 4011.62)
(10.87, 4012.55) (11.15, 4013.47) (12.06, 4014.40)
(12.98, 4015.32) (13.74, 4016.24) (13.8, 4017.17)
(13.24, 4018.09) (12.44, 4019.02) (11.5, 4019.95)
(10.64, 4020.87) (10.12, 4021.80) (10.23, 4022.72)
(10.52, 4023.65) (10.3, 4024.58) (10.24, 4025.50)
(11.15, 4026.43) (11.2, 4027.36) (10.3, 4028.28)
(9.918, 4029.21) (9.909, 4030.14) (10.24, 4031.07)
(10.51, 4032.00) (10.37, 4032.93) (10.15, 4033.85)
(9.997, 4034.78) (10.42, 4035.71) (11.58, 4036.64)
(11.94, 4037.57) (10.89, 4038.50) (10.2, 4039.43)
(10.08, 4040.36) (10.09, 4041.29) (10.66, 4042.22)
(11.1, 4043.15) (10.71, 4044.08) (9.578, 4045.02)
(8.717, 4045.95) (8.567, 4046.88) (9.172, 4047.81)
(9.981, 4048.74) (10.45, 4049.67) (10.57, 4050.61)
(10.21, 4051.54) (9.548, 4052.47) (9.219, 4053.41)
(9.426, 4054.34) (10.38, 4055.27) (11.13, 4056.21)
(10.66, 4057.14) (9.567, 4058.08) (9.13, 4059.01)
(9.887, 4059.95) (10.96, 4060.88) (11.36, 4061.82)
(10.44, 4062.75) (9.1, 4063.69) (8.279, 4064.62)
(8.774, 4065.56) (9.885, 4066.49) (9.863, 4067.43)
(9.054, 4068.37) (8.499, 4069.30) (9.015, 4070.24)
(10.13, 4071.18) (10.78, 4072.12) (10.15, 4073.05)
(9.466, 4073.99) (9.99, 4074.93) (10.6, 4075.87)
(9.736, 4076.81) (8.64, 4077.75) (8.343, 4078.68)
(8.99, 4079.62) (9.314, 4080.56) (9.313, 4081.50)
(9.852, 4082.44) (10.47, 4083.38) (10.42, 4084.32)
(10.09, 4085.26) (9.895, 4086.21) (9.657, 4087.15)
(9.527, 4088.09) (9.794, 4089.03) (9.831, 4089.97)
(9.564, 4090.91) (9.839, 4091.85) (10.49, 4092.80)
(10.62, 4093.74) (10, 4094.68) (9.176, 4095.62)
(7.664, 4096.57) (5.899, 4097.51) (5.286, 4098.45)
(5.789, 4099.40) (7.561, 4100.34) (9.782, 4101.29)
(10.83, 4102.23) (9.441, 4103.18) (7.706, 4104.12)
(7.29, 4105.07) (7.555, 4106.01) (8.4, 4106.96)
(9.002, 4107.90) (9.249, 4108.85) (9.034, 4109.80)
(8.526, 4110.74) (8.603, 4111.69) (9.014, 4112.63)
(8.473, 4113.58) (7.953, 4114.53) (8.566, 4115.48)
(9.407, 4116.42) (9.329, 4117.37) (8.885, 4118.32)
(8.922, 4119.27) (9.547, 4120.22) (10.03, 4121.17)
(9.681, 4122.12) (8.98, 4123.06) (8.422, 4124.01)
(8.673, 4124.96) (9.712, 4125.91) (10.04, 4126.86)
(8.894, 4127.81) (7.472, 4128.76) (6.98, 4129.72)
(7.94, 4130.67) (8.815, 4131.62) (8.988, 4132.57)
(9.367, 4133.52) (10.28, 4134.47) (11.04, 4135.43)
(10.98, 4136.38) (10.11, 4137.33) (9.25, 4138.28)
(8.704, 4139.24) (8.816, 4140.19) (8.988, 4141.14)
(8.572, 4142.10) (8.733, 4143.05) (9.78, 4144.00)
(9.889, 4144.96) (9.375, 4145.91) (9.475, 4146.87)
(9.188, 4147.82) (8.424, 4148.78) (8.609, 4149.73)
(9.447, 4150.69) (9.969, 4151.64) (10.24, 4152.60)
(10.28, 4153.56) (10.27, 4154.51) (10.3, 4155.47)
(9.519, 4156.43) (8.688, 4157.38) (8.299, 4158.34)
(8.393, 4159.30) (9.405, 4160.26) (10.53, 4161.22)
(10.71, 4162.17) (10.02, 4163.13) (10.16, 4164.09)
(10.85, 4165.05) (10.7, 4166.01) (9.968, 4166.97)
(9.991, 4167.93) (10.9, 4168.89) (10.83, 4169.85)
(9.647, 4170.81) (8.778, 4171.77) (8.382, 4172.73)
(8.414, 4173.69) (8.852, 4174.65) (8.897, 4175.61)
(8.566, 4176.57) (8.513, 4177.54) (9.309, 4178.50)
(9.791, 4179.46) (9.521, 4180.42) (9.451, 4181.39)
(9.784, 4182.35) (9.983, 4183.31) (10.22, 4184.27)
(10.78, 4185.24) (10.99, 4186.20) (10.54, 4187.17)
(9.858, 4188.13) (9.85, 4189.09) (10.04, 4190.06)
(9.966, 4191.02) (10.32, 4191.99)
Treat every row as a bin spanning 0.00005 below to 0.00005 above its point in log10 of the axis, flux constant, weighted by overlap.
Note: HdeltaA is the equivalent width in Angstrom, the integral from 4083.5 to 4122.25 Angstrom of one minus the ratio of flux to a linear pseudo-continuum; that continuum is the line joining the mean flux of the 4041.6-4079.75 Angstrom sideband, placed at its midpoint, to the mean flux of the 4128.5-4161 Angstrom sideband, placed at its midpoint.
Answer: 2.4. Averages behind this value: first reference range 9.78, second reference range 9.27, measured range 8.94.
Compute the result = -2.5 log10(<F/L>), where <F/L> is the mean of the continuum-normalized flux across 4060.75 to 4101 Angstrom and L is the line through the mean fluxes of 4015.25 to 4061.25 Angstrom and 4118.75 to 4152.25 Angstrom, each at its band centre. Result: 0.07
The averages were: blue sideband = 10.5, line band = 9.34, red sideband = 9.21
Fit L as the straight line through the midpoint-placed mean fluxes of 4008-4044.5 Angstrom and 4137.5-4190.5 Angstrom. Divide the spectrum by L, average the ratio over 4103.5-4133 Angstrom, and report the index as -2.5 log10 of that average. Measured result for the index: 0.15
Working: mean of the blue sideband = 10.8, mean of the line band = 8.72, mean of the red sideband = 9.59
